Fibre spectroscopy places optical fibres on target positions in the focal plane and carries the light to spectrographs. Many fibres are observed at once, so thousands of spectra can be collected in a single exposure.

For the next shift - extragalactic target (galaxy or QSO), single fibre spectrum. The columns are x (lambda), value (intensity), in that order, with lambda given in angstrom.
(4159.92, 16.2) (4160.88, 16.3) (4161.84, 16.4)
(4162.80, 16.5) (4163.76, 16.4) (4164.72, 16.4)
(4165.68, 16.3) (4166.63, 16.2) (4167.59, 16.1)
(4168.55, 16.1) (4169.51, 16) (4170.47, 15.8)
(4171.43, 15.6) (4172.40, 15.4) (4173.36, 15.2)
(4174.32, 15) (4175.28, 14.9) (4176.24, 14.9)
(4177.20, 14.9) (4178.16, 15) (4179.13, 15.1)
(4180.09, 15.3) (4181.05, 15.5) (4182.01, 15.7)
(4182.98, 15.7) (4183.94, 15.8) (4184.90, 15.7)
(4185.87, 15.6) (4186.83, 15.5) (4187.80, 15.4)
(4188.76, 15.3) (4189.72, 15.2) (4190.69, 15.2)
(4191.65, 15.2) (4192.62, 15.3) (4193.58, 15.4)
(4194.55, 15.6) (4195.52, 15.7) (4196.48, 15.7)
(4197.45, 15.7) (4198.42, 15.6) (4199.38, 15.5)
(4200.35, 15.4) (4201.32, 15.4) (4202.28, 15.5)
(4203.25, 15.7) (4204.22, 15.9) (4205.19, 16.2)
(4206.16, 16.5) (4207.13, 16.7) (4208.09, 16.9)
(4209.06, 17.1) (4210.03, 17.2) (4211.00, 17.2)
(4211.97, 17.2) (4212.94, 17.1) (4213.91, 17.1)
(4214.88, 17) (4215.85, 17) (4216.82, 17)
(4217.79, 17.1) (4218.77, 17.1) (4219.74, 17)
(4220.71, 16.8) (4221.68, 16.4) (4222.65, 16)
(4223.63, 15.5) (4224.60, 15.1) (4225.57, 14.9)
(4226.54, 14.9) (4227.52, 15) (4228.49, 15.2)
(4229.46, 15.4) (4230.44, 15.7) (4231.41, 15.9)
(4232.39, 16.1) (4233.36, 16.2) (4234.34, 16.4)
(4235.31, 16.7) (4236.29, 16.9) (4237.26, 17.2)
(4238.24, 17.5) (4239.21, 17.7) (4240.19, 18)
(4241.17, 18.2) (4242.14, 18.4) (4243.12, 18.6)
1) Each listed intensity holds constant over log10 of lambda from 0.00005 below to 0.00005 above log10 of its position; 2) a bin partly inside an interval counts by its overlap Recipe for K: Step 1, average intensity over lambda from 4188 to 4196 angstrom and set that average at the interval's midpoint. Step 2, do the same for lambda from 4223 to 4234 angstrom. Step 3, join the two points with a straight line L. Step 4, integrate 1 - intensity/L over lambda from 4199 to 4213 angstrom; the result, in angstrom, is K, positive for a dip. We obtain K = -0.9 angstrom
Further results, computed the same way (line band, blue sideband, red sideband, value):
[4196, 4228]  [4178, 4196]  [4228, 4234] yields -1.3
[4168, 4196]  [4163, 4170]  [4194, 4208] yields 1.1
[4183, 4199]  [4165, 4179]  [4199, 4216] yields 0.5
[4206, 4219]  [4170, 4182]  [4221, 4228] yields -1.4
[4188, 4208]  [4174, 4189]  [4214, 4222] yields 0.5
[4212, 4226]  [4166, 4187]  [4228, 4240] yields -0.3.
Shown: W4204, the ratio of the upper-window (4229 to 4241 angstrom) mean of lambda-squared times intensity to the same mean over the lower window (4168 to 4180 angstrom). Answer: 1.1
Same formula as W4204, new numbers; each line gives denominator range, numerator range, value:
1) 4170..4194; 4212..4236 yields 1.08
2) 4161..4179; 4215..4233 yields 1.05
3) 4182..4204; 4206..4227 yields 1.08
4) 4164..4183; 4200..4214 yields 1.08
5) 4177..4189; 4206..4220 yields 1.12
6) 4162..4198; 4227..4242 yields 1.09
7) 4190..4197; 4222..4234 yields 1.02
